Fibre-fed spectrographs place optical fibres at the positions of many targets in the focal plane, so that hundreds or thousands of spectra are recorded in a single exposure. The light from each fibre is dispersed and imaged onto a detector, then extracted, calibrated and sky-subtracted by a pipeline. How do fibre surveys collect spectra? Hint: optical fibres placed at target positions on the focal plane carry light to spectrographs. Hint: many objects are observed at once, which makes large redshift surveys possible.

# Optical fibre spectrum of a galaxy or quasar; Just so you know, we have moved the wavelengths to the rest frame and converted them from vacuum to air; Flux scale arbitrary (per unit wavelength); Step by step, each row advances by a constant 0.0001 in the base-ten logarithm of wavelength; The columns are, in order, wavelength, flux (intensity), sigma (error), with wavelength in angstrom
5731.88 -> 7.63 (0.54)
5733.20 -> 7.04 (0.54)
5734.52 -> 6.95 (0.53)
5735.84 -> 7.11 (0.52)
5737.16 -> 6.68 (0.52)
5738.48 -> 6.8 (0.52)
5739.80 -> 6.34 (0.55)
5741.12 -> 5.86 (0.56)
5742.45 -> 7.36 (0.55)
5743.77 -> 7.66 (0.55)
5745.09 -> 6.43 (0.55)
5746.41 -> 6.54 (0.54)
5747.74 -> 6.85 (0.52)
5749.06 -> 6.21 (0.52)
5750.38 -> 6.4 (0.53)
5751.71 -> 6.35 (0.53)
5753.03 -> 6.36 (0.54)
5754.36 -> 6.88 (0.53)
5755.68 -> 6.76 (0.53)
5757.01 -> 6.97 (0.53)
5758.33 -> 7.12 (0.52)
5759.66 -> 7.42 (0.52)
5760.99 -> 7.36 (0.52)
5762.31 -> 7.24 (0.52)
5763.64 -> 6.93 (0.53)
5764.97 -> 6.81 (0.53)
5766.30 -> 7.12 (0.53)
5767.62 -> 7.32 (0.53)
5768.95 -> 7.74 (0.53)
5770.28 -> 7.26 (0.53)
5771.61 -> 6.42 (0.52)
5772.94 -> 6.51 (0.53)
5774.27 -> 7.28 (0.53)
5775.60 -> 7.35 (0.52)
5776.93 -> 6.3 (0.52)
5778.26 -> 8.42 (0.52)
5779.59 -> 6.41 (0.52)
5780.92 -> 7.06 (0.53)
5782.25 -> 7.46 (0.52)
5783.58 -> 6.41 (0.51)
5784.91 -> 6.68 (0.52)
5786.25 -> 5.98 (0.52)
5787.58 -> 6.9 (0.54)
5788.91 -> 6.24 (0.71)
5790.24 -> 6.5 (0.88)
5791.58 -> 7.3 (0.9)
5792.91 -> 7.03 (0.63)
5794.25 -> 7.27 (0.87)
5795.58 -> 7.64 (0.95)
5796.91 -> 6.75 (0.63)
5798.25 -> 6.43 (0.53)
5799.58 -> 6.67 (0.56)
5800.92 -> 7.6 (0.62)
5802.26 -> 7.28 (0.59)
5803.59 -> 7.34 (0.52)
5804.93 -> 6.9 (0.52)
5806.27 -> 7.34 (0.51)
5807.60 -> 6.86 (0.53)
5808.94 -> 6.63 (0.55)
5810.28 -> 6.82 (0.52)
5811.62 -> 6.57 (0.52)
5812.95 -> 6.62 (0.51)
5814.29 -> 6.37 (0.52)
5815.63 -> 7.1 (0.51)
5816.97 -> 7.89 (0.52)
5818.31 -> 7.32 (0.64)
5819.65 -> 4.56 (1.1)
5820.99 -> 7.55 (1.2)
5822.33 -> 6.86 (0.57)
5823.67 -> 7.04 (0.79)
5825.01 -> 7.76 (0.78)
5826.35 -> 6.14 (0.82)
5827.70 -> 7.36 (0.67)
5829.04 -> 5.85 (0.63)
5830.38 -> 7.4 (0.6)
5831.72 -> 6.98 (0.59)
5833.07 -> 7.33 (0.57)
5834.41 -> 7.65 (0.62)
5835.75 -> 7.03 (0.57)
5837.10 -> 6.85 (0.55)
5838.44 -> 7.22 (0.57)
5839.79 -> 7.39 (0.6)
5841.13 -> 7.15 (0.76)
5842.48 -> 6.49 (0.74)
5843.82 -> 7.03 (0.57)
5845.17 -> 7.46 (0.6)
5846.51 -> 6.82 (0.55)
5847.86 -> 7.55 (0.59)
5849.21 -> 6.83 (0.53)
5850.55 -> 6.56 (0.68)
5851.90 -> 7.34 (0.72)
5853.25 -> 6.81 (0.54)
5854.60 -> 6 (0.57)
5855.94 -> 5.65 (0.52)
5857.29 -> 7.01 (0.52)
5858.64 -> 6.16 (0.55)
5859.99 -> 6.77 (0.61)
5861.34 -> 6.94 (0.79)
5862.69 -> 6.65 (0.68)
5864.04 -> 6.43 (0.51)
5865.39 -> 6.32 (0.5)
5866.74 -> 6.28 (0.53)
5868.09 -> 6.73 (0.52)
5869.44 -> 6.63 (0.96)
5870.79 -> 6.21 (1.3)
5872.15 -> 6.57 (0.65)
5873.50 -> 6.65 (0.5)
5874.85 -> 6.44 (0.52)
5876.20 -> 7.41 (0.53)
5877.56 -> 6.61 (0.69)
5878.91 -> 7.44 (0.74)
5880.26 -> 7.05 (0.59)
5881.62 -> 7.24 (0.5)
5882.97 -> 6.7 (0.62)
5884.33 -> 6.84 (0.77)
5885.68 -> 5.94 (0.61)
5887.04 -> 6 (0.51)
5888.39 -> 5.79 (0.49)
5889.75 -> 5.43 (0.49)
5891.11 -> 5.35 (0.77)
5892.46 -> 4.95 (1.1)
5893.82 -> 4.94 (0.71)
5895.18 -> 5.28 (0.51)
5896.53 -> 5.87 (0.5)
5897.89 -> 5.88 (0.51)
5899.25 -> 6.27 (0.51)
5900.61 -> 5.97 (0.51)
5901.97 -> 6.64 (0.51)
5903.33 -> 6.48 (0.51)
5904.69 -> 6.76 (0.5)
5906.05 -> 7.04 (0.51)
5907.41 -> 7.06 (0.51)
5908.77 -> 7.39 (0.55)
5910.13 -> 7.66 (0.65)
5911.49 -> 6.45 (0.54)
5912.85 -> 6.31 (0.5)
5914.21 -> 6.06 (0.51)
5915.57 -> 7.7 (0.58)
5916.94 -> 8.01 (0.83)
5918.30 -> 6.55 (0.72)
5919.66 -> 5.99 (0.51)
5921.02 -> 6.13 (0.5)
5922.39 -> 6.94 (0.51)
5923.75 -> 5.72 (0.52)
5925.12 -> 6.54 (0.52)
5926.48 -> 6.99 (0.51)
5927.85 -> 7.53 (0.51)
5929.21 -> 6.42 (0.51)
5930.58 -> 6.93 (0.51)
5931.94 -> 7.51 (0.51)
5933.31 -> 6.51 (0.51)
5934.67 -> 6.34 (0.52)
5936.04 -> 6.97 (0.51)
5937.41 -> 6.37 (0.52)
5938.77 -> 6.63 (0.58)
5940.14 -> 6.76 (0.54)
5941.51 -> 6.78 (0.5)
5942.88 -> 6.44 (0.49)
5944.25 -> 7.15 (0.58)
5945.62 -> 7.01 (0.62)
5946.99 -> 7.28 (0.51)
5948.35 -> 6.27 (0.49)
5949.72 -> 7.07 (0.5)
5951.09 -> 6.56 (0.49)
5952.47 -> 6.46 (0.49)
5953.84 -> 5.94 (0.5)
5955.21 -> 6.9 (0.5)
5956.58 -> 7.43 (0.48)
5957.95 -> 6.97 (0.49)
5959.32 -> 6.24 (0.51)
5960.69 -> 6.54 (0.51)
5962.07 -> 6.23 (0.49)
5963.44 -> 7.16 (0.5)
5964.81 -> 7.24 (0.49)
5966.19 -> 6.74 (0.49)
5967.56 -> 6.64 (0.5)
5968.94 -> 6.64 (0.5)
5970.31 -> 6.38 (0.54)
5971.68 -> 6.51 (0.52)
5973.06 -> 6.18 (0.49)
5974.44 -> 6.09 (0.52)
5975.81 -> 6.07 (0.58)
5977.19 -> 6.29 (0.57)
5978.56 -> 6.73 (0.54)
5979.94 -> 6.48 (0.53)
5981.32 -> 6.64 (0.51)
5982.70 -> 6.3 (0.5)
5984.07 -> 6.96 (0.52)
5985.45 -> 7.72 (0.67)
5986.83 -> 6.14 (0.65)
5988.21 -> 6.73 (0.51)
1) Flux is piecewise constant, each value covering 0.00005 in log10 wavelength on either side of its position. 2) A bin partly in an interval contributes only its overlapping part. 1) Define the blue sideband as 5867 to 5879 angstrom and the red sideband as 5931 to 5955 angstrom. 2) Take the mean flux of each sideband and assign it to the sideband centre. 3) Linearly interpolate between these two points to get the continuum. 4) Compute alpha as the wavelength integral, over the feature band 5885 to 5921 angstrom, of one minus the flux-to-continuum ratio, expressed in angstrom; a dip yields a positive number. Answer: 2.2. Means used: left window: 6.69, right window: 6.72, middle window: 6.3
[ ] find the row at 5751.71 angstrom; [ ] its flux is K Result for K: 6.35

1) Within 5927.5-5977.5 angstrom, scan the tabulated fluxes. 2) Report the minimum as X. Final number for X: 5.94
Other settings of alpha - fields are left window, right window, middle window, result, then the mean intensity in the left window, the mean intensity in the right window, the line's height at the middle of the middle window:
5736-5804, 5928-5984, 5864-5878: 0.40 angstrom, 6.9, 6.66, 6.77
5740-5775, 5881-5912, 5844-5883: -2.03 angstrom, 6.88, 6.26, 6.4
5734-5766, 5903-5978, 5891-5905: 1.83 angstrom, 6.81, 6.71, 6.73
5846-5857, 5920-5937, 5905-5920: -0.57 angstrom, 6.7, 6.69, 6.69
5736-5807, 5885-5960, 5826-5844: -0.69 angstrom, 6.91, 6.52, 6.75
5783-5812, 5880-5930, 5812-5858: -1.31 angstrom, 6.87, 6.42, 6.72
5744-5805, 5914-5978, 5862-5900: 2.76 angstrom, 6.92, 6.68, 6.77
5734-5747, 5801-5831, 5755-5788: -0.88 angstrom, 6.78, 6.9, 6.83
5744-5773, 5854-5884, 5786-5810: -0.52 angstrom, 6.88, 6.64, 6.79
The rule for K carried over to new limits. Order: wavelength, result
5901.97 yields 6.64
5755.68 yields 6.76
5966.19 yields 6.74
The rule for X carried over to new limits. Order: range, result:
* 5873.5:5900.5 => 4.94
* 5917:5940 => 5.72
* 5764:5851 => 4.56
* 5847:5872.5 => 5.65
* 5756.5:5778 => 6.3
